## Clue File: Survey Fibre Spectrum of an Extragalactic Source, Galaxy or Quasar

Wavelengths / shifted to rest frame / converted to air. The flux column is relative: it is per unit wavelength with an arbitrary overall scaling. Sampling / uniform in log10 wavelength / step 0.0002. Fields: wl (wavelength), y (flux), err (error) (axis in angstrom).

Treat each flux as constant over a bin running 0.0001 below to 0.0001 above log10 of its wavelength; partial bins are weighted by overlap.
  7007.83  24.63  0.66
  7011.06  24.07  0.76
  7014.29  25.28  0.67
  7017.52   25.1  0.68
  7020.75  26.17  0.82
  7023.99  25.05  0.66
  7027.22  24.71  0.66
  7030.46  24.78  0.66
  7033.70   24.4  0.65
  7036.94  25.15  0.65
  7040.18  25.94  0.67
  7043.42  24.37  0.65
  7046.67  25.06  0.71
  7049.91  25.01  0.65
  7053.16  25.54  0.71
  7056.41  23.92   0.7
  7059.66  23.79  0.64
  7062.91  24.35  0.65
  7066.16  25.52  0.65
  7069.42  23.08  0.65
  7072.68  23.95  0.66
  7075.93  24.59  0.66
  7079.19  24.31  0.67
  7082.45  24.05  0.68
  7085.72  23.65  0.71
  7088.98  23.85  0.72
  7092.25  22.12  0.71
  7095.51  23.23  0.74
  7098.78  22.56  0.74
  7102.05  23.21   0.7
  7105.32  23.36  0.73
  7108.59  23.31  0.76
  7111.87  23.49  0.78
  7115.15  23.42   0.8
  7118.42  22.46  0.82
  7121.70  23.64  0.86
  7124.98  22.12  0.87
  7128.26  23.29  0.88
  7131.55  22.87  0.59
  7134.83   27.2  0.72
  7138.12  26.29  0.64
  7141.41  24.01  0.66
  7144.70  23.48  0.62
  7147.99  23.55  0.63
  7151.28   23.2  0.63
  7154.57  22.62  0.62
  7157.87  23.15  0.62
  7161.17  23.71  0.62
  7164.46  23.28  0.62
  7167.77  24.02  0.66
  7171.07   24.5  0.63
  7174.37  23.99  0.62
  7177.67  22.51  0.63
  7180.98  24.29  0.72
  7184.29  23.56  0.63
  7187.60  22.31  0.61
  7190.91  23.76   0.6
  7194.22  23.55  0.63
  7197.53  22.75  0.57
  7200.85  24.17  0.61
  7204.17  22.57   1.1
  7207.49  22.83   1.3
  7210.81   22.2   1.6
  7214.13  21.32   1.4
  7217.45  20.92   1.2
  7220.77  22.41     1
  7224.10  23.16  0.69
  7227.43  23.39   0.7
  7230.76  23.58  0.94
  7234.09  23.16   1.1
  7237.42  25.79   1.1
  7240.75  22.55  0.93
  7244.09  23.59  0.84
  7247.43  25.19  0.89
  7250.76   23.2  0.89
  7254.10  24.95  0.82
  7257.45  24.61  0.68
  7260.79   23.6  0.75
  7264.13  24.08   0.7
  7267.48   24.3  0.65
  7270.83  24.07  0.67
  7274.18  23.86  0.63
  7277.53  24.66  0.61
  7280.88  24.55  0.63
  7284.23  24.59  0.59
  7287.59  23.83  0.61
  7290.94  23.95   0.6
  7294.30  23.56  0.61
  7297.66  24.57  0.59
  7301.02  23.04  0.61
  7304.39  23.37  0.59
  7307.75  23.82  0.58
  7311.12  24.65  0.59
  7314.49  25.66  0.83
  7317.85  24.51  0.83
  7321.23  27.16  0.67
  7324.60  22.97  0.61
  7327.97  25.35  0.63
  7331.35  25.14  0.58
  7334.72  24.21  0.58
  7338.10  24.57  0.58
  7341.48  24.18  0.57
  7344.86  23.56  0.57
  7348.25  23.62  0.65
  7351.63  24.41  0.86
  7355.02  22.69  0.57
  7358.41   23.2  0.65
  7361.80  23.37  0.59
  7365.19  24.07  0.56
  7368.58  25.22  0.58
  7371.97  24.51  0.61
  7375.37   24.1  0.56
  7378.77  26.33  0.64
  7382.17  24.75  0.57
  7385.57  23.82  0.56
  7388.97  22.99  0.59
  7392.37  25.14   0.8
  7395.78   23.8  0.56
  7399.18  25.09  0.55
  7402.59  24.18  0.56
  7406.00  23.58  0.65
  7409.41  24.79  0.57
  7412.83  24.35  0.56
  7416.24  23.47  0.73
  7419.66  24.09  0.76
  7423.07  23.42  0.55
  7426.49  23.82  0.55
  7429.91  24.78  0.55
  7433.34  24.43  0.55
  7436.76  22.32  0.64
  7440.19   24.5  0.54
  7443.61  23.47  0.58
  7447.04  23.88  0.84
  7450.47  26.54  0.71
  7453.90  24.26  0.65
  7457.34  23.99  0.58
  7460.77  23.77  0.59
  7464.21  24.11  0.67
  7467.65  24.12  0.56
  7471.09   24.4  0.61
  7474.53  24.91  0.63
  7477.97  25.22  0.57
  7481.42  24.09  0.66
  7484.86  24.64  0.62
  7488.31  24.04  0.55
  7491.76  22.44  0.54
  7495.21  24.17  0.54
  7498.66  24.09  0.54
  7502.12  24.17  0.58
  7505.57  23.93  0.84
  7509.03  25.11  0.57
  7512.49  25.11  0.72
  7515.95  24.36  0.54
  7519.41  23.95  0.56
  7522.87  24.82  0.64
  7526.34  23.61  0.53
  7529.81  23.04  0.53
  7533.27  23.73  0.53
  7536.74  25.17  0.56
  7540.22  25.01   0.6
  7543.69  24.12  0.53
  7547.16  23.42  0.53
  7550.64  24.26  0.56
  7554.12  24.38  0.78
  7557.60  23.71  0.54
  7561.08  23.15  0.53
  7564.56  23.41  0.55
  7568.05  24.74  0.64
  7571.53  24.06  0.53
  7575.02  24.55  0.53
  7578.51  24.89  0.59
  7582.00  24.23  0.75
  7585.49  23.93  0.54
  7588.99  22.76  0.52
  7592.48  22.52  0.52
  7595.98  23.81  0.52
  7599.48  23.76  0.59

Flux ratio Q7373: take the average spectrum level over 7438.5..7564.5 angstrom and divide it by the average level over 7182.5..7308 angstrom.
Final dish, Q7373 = 1.03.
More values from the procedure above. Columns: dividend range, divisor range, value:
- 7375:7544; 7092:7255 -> 1.04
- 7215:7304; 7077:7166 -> 1.01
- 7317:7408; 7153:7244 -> 1.05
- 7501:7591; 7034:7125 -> 1.01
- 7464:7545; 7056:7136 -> 1.03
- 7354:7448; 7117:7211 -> 1.02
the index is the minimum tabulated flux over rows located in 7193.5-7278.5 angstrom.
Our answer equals 20.92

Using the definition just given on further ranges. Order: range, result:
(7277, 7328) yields 22.97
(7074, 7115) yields 22.12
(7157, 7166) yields 23.15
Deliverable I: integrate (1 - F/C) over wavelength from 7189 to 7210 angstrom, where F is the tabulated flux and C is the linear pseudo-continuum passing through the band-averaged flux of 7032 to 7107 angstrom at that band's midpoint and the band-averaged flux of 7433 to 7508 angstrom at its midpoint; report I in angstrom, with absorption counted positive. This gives 0.8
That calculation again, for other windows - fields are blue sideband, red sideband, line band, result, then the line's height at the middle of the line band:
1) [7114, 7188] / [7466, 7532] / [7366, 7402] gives -0.77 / 24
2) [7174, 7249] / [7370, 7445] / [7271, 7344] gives -2.18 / 23.7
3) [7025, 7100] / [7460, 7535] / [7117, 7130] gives 0.74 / 24.3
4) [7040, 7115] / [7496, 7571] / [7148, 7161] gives 0.46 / 24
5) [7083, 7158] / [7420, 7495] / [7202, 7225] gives 1.42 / 23.7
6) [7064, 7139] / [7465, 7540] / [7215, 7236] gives 0.99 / 23.9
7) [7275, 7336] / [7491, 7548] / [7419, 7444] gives 0.42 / 24.3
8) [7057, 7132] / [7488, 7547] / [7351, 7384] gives -0.46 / 23.9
